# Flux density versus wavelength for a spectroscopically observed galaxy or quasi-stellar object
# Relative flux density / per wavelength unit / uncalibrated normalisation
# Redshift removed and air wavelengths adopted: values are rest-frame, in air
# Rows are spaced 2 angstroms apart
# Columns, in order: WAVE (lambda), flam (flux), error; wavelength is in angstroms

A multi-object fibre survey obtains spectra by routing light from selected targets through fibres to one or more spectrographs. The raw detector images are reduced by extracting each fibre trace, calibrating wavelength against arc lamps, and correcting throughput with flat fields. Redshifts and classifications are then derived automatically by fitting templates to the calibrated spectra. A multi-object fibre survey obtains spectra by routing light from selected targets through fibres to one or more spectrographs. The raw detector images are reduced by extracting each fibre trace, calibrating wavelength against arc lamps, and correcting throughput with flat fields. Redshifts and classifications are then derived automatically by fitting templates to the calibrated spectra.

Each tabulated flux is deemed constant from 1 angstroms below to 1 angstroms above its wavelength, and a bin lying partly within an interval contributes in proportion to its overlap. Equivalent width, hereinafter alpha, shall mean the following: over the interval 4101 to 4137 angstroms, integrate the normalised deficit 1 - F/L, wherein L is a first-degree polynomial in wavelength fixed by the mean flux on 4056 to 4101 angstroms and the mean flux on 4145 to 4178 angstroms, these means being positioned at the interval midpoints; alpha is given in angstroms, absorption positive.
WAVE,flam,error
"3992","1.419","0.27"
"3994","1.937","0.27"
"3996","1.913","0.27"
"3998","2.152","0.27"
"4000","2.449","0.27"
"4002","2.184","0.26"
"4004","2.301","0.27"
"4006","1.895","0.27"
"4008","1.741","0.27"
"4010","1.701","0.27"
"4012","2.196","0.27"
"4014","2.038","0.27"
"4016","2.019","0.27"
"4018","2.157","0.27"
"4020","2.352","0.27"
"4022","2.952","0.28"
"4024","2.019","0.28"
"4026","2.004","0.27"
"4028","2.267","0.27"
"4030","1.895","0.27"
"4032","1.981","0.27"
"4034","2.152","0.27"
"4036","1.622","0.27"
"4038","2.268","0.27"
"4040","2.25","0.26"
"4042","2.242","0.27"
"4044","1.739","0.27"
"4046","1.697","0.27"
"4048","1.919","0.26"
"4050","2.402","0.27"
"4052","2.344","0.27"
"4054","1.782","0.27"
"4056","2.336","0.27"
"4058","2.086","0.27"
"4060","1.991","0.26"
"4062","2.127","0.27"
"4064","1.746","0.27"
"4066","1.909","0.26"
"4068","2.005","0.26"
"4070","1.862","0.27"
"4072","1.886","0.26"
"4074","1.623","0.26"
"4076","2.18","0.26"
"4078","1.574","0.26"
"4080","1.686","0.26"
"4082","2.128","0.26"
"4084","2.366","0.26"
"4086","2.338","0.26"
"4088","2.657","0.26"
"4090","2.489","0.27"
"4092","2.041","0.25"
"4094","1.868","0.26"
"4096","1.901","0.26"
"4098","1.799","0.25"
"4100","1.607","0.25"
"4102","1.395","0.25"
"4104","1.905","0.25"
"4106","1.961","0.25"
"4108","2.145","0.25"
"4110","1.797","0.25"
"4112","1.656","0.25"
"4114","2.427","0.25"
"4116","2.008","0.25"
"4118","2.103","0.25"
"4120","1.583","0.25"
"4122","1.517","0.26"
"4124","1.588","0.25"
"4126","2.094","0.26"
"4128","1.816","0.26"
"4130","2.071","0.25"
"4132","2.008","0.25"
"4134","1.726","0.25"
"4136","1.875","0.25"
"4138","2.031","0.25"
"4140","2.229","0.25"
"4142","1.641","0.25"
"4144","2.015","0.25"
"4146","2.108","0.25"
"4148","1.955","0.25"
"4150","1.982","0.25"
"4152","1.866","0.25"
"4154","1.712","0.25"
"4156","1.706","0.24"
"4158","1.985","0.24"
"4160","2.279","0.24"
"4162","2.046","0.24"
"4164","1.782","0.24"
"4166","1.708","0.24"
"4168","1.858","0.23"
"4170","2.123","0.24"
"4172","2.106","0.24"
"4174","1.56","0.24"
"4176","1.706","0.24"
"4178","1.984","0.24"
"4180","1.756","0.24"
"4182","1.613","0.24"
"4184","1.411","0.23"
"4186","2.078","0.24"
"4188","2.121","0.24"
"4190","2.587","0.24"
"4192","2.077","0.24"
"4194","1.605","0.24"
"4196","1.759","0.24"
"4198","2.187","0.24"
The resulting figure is 1.56 angstroms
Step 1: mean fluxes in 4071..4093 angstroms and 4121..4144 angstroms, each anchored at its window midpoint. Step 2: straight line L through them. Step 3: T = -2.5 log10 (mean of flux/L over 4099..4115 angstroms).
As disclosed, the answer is 0.07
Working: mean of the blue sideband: 2.09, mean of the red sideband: 1.88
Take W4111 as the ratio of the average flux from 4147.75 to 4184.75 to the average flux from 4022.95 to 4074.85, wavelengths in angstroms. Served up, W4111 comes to 0.9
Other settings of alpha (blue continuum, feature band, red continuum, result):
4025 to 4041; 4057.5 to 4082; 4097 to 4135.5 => 0.9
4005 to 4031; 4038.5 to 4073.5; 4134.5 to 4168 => 0.5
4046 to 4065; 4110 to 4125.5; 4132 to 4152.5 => 1.1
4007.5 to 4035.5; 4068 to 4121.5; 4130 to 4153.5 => 1.4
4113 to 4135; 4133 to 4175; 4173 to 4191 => -0.7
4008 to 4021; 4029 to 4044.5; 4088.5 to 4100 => 0.1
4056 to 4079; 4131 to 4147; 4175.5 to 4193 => -0.2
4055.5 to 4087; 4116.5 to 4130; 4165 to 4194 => 0.9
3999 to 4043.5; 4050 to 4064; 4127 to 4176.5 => -0.3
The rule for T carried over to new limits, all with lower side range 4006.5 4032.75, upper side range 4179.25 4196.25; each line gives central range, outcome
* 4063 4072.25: 0.09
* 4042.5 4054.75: 0.04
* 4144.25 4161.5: -0.01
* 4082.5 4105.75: -0.01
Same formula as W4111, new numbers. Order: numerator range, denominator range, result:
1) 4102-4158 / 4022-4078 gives 0.94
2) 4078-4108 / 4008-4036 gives 0.95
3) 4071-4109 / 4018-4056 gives 0.94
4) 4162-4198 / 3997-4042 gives 0.89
